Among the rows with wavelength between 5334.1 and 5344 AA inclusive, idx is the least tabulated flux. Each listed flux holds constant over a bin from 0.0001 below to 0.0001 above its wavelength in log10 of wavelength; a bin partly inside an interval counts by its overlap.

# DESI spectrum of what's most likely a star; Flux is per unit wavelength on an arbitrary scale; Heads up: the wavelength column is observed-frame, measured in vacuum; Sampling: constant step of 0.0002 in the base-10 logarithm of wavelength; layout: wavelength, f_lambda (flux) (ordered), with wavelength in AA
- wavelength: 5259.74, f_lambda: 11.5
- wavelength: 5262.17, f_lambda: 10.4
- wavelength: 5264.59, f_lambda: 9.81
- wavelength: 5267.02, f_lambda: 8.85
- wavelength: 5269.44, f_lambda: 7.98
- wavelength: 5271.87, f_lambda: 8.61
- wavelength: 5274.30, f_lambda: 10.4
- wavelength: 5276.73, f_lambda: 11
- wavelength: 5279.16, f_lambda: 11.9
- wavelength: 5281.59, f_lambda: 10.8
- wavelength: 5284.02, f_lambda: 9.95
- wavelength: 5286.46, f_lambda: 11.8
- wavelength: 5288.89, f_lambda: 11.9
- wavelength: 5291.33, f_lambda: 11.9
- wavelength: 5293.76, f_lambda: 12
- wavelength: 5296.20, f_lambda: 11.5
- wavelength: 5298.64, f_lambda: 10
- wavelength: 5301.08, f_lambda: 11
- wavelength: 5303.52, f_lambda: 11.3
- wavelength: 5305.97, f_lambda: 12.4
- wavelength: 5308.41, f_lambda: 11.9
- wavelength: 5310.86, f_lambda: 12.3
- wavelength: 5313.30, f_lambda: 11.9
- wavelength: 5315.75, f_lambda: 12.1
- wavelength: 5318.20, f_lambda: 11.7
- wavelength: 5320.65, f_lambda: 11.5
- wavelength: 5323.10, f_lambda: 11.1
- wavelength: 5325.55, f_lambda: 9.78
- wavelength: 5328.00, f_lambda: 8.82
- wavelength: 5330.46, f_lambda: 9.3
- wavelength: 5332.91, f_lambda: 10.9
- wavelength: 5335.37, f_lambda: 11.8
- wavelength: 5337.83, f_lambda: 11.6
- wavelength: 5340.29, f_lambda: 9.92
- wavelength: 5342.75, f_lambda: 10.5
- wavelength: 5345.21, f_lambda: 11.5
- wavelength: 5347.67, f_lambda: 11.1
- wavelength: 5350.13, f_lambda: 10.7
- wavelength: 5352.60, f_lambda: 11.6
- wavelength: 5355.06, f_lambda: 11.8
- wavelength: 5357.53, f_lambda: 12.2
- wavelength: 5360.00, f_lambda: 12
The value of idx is 9.92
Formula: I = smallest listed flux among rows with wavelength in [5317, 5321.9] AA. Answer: 11.5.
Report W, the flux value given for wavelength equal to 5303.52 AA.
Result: 11.3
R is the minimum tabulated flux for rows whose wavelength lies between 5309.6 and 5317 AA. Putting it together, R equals 11.9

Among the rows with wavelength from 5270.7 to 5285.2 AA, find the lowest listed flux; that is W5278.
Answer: 8.61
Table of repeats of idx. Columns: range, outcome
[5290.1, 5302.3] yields 10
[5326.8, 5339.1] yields 8.82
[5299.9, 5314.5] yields 11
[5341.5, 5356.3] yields 10.5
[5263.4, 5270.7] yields 7.98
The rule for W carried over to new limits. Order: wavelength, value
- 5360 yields 12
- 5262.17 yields 10.4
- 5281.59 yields 10.8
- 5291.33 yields 11.9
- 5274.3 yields 10.4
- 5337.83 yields 11.6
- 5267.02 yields 8.85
